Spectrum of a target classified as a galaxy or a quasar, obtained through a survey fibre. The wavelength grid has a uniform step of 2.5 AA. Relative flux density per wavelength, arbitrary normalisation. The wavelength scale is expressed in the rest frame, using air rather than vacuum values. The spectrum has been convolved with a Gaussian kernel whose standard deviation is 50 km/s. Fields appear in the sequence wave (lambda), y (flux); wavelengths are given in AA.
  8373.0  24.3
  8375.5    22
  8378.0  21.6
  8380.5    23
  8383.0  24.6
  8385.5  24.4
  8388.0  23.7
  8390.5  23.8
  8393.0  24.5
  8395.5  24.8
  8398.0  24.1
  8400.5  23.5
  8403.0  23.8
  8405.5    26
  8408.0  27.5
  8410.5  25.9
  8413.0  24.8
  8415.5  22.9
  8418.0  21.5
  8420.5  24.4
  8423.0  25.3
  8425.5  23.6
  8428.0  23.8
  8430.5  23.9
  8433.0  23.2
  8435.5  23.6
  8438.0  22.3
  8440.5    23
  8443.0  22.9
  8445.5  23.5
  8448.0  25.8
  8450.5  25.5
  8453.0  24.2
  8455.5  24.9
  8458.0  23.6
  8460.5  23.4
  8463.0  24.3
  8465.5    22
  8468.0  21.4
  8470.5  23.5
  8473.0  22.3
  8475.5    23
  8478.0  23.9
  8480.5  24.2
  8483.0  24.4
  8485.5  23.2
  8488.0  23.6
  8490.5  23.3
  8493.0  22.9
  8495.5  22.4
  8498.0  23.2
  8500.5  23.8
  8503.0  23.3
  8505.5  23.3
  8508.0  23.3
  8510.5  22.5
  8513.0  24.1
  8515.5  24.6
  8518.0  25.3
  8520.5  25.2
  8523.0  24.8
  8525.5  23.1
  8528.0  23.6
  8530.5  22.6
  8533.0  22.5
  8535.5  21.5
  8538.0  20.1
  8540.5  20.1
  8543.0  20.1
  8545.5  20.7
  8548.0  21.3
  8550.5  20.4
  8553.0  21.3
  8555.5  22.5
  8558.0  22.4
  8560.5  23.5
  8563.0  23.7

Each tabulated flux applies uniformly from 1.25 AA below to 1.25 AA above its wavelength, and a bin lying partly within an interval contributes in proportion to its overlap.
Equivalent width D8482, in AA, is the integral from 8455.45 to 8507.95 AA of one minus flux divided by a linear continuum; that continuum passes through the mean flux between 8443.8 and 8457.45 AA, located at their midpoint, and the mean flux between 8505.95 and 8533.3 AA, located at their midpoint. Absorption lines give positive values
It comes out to 2.1 AA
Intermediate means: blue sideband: 24.7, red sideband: 23.8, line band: 23.3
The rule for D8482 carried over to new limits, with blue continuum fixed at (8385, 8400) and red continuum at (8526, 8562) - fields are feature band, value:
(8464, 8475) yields 0.2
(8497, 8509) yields -0.6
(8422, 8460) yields -0.9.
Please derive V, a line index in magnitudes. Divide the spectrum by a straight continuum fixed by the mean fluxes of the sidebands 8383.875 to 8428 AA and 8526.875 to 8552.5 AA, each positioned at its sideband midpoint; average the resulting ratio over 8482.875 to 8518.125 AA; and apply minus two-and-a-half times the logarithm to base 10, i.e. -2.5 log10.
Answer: -0.06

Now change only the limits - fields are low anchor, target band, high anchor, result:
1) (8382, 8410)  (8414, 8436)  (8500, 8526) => 0.04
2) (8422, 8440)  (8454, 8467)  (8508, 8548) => -0.01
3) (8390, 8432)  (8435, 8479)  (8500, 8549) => 0.01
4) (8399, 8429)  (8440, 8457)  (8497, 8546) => -0.02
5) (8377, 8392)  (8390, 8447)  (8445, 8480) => -0.02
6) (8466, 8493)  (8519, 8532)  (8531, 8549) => -0.11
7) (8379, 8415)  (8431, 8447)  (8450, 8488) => 0.04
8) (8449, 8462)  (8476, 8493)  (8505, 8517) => 0.01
